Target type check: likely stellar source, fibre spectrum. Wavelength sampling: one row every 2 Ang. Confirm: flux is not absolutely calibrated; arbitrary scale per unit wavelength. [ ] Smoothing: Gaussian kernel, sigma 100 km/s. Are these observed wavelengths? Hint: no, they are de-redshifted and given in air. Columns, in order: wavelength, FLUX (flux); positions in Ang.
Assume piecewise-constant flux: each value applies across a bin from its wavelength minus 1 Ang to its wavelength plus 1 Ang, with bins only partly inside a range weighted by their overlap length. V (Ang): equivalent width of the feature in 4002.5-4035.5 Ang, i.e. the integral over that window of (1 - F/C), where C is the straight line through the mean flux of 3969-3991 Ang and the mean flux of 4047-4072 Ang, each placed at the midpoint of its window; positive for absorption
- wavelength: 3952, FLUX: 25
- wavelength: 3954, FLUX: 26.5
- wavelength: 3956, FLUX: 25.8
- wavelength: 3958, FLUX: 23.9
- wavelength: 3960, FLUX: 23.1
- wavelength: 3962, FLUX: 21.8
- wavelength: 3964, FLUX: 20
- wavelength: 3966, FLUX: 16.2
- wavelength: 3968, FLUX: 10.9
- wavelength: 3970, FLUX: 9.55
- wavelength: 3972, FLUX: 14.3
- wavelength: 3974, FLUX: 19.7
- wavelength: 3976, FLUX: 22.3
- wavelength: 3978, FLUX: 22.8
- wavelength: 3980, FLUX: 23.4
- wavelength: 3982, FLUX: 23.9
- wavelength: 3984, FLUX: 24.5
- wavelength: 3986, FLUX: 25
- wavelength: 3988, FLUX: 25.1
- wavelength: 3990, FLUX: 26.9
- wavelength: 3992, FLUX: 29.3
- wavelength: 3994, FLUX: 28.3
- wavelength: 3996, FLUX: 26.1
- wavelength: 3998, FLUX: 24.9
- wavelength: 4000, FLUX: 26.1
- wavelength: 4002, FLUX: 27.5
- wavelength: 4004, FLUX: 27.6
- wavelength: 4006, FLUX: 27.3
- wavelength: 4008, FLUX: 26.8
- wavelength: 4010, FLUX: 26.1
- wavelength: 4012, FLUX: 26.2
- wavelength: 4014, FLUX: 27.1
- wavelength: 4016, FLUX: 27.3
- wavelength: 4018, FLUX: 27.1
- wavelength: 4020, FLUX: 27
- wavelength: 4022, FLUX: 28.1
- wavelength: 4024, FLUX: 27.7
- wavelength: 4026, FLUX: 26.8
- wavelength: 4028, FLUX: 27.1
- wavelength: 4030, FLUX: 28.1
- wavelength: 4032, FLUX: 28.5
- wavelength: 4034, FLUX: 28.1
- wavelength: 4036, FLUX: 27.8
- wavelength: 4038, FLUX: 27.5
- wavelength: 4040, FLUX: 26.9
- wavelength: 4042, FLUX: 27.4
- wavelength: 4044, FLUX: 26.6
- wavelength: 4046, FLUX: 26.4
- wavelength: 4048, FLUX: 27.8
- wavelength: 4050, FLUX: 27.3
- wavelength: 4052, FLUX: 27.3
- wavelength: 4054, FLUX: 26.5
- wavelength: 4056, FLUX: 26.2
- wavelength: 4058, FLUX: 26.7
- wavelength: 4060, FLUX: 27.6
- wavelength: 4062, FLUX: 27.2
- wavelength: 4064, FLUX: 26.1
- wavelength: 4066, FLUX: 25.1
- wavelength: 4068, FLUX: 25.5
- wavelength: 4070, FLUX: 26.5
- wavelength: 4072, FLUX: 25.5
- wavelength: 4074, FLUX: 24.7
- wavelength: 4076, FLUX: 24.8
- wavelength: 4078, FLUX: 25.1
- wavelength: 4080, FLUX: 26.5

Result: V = -4.5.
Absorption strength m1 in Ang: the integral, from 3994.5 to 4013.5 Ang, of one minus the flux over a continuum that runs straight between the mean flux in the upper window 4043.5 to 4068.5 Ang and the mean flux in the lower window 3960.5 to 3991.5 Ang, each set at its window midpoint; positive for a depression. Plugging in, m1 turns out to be -3.2 Ang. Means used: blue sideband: 20.6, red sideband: 26.7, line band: 26.6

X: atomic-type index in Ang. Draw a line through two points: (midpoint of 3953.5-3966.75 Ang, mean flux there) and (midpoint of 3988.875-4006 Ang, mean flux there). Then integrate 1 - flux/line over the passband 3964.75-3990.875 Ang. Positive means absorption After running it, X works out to 4.7 Ang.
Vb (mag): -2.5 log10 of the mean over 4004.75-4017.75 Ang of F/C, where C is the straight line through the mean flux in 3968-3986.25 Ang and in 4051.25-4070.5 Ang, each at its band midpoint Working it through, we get -0.19 mag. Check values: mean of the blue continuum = 19.9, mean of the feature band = 26.8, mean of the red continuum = 26.5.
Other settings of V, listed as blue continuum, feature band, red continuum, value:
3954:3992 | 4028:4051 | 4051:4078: -2.5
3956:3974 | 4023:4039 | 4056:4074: -2.9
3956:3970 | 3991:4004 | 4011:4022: -1.5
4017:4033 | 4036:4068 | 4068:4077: -0.6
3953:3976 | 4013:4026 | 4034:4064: -1.6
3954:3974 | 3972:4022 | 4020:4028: -4.3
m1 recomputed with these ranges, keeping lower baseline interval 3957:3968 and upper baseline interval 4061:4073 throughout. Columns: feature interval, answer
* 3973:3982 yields -0.57 Ang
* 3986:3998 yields -2.77 Ang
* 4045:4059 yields -0.98 Ang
